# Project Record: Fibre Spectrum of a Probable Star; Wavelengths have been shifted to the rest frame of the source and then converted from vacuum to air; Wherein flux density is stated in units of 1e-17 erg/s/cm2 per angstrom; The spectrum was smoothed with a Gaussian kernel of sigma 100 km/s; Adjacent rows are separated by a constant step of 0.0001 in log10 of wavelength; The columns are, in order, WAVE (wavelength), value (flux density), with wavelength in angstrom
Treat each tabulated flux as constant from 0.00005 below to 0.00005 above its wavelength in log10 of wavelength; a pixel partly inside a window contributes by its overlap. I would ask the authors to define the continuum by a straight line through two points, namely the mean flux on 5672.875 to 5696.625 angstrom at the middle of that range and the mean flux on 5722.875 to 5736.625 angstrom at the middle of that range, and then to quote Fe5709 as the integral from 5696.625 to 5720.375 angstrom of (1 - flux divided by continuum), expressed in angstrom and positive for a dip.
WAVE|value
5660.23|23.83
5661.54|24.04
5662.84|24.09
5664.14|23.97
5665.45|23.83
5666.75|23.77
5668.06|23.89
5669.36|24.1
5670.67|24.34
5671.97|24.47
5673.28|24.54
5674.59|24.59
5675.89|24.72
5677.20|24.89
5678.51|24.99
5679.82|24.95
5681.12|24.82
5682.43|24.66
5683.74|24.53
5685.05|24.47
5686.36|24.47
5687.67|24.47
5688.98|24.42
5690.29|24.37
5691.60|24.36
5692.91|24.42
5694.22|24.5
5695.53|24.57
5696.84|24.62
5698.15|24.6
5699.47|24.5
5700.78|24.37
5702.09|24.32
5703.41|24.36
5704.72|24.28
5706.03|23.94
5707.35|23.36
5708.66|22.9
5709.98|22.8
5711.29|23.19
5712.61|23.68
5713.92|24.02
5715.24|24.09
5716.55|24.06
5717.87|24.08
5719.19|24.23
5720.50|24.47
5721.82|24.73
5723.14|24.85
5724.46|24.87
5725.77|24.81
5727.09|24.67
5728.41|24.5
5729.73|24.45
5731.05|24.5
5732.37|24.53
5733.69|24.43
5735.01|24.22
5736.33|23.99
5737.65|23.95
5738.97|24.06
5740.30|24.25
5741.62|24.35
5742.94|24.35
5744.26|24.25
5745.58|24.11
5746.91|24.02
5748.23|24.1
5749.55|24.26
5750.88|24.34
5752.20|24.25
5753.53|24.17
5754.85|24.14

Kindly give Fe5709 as 0.58 angstrom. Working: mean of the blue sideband 24.6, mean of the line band 24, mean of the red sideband 24.5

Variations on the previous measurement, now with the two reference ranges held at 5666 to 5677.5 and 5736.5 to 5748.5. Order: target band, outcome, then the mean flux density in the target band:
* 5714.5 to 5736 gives -0.23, 24.5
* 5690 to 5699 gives -0.08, 24.5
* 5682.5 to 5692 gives -0.06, 24.4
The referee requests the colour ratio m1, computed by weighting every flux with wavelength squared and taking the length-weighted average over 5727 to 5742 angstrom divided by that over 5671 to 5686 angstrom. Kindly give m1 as 1.0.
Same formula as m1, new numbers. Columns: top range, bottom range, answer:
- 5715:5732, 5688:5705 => 1.01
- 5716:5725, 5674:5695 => 1.01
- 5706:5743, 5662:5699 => 1.00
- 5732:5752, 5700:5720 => 1.03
